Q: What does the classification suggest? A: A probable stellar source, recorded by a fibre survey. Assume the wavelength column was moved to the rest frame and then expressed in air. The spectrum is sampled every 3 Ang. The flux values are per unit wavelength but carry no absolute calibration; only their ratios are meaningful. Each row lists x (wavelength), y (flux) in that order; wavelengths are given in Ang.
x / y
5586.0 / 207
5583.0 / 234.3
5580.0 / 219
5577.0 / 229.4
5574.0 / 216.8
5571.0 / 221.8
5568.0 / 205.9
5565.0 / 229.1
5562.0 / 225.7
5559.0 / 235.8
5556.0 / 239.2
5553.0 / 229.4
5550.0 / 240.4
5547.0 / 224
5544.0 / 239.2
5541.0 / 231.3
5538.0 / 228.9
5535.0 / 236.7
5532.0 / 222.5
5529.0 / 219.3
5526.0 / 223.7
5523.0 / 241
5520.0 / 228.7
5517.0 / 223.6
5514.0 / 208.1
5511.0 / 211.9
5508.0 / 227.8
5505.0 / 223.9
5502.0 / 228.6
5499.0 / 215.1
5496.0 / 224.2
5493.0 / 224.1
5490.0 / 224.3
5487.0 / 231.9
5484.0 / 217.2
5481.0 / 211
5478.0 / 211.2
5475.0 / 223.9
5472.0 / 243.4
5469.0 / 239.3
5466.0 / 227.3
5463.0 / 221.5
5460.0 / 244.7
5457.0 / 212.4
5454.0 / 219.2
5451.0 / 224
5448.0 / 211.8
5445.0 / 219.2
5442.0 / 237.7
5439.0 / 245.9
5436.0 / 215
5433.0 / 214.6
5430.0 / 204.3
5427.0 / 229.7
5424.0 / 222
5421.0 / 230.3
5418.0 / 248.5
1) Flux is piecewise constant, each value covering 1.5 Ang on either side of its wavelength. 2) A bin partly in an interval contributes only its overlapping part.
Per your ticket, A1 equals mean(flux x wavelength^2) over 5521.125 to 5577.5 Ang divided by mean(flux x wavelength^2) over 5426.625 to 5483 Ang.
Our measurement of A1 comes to 1.06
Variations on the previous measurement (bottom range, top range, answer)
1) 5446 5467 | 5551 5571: 1.06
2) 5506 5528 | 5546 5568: 1.05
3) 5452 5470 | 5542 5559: 1.07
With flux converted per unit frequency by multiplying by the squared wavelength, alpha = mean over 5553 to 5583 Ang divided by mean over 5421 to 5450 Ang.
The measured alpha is 1.06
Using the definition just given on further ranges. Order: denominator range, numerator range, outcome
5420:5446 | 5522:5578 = 1.06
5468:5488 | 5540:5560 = 1.07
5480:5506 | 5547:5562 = 1.08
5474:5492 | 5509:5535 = 1.03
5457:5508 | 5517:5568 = 1.04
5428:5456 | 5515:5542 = 1.06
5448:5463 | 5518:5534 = 1.04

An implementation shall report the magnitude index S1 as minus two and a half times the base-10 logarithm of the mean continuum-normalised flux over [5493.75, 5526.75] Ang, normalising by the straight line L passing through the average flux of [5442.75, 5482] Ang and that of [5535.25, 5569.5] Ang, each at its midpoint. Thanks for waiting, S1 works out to 0.02 mag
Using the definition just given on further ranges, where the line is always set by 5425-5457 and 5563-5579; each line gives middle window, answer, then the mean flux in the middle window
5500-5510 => -0.02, 225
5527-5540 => -0.03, 227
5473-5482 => 0.02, 217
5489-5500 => 0.00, 222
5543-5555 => -0.06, 233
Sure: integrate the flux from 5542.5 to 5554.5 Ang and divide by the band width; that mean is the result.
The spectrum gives 233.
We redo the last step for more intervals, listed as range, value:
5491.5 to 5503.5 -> 223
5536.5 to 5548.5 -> 231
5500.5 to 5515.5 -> 220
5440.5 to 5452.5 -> 223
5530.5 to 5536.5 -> 230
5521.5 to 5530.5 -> 228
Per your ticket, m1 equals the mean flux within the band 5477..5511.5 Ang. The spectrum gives 221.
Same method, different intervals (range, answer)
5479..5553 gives 225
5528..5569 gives 230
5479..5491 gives 221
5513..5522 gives 222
